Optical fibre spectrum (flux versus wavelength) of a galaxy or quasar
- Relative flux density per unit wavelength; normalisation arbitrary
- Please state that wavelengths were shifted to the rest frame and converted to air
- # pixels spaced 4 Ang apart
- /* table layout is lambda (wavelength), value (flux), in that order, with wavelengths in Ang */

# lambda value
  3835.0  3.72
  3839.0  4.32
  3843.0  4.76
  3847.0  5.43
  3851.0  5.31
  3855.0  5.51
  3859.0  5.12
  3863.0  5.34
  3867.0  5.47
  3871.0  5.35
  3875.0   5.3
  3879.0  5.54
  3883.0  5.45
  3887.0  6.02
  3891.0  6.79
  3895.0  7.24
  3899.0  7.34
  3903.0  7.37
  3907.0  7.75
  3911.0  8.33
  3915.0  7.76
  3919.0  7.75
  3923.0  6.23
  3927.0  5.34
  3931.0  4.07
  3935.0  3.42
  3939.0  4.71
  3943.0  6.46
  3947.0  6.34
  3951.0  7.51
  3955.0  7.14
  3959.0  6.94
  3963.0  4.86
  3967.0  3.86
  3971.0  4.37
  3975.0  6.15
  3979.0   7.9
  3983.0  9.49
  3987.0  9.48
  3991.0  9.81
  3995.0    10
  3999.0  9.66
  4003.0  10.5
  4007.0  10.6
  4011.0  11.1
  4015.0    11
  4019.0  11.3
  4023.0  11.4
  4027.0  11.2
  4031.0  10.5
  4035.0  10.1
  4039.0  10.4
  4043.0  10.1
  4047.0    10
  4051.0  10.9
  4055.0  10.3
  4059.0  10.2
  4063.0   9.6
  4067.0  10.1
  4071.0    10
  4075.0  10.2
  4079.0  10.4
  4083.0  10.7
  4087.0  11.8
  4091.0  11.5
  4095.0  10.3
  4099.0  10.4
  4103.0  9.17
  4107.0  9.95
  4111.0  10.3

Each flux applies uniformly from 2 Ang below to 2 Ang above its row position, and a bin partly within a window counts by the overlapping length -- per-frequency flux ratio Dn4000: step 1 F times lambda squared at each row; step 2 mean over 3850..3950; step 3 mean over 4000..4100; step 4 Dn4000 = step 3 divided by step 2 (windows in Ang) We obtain 1.88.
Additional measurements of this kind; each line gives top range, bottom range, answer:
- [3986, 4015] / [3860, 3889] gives 1.99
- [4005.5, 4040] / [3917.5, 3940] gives 2.18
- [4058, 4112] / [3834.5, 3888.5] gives 2.21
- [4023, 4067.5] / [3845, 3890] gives 2.07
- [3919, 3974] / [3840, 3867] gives 1.12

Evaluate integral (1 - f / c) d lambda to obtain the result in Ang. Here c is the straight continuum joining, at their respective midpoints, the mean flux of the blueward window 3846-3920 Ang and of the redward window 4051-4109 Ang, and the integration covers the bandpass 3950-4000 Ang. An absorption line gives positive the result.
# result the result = 4.9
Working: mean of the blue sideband 6.32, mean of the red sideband 10.3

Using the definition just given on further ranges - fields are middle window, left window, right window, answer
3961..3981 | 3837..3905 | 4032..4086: 6.72 Ang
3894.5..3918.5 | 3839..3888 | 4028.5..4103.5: -4.73 Ang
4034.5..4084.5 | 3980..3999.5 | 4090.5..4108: -1.33 Ang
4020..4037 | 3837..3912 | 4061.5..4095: -2.56 Ang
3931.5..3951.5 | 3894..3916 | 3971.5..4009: 6.89 Ang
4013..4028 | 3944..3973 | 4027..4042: -2.55 Ang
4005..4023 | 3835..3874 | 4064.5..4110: -4.75 Ang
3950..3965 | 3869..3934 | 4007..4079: 2.74 Ang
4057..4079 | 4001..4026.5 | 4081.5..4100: 1.86 Ang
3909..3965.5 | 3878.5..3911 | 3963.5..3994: 6.94 Ang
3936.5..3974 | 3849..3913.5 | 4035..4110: 9.67 Ang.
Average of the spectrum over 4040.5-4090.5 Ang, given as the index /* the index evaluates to 10.4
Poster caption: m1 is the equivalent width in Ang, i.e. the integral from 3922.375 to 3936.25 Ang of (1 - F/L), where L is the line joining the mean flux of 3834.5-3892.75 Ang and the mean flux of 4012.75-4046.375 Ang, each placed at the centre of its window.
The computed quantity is 5.1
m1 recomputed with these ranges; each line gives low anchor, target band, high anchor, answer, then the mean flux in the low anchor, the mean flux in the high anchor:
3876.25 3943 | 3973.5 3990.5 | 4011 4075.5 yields 0.3 Ang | 6.31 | 10.5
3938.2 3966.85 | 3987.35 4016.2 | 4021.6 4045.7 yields -4.8 Ang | 6.19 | 10.6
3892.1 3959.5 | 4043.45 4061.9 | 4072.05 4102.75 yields -1.0 Ang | 6.57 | 10.6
